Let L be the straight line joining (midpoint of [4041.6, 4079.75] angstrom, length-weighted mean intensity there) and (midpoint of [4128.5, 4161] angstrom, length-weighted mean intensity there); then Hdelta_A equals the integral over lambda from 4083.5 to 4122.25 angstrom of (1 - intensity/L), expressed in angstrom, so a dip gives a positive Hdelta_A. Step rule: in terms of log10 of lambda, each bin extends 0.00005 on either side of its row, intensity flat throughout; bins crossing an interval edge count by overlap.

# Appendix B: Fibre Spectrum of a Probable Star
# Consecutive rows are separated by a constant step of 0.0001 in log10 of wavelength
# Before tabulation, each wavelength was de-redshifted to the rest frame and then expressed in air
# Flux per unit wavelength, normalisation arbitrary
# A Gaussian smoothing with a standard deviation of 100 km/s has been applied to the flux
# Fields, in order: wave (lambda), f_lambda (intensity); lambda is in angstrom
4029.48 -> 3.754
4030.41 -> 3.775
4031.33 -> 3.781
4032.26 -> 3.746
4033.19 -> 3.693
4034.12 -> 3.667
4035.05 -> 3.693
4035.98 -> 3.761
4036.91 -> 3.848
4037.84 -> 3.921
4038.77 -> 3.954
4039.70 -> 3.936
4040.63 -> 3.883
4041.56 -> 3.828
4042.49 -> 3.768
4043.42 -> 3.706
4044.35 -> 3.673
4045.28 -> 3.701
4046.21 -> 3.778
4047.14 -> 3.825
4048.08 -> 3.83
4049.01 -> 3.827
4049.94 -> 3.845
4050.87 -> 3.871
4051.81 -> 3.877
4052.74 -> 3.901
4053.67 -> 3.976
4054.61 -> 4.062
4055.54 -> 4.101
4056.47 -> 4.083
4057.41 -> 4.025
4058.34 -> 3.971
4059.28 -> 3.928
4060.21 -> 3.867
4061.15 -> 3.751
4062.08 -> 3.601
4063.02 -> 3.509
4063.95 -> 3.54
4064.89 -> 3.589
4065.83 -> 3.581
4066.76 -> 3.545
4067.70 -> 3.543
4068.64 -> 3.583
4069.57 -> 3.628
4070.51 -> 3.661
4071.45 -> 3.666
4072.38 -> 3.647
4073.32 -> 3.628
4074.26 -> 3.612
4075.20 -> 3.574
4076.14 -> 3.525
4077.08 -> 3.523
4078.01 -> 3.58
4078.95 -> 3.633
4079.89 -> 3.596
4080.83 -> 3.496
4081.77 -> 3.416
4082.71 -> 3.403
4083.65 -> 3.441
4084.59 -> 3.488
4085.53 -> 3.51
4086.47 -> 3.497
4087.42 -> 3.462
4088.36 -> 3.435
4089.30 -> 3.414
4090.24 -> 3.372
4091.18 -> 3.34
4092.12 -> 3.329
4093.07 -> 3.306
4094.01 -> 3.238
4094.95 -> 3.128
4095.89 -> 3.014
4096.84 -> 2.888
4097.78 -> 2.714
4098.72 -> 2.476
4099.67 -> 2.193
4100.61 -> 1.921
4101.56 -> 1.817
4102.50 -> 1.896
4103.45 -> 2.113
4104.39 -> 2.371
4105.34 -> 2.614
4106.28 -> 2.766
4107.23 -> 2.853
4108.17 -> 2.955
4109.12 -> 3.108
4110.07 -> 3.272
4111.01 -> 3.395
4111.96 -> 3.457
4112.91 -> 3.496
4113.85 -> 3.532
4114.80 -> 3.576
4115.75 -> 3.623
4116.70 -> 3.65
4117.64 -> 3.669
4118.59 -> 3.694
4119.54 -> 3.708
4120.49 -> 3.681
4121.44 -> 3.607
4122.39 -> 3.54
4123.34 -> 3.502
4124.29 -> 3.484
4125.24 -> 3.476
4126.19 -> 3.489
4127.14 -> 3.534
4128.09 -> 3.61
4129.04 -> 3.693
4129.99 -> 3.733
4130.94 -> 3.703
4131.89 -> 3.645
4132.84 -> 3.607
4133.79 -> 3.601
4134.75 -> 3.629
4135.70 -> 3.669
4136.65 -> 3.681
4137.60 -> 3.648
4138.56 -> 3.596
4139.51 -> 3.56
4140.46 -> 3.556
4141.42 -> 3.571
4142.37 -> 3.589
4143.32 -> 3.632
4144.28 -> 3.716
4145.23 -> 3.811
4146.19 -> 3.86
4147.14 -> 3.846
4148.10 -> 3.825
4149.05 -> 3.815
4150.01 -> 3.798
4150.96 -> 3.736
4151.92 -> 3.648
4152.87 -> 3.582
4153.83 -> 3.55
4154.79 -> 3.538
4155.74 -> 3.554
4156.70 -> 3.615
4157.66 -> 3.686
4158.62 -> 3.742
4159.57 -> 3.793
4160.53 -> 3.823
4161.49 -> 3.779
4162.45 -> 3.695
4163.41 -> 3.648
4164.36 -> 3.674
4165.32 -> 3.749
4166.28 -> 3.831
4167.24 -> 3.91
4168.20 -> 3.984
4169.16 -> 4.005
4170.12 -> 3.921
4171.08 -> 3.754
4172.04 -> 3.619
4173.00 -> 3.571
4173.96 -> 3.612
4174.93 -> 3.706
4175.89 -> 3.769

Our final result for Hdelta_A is 6.1 angstrom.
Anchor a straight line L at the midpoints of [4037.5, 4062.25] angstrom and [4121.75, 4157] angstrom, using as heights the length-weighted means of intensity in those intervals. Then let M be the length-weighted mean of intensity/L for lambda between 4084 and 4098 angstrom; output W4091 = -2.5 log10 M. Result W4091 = 0.15 mag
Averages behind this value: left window 3.87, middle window 3.29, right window 3.64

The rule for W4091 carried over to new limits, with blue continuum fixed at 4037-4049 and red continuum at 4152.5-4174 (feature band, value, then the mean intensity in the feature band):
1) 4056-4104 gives 0.136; 3.34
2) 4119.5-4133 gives 0.046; 3.6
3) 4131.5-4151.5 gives 0.017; 3.69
